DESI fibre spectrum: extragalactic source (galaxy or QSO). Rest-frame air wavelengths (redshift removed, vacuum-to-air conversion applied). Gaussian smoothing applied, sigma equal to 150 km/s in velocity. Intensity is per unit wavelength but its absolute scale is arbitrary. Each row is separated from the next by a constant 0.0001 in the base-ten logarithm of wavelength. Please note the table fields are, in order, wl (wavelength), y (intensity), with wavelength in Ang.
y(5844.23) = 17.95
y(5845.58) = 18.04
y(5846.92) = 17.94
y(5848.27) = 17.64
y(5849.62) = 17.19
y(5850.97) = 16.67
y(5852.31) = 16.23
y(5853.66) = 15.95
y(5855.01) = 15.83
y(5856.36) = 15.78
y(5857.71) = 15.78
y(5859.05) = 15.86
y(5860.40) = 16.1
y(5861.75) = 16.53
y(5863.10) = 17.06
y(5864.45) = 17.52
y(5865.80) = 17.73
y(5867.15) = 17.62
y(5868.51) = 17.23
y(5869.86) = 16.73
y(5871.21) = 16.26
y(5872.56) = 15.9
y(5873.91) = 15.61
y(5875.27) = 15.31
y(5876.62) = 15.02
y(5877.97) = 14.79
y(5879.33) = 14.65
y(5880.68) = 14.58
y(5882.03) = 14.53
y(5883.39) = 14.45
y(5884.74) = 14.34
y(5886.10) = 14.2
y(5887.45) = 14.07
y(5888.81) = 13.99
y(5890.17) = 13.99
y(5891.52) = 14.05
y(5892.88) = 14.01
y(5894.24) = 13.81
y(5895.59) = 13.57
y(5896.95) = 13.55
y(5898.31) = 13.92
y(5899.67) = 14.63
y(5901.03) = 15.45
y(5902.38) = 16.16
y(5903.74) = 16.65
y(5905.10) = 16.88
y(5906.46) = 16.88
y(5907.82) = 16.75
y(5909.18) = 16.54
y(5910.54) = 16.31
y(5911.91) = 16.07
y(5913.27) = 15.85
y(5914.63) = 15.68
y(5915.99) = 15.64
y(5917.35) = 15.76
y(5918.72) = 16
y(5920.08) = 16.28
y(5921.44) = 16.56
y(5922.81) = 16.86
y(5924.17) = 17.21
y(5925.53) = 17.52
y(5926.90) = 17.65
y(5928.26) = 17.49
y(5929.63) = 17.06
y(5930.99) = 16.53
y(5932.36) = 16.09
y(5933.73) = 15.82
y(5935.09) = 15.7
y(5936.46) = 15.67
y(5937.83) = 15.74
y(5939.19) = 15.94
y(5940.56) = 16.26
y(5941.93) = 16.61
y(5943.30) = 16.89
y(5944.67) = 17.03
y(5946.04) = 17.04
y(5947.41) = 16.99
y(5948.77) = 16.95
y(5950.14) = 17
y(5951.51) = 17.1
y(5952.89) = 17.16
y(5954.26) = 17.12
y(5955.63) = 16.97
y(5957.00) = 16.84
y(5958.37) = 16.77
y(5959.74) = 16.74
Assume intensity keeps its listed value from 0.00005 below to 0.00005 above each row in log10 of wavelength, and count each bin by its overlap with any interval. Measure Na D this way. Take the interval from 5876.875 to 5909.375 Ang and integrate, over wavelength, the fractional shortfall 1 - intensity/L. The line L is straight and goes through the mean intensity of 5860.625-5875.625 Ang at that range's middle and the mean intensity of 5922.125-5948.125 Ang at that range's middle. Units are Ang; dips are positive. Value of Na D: 3.6 Ang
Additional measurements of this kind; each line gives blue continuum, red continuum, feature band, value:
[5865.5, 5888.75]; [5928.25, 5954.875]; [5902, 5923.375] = -0.3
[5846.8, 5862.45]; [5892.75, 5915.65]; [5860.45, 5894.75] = 1.3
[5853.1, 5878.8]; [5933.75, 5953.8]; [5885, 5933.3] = 2.1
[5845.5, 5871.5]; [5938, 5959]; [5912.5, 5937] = 0.6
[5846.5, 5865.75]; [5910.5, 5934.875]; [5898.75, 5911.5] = 0.2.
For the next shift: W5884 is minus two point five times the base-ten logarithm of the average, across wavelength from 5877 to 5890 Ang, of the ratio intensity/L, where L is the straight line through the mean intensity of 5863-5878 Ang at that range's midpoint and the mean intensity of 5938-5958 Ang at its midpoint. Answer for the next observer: 0.15 mag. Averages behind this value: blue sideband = 16.4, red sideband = 16.8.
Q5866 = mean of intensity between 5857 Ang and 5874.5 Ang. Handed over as 16.6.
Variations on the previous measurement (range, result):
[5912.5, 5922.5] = 16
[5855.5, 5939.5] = 15.8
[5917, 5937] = 16.6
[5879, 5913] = 15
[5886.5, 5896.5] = 13.9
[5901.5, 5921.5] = 16.3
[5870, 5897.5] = 14.6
